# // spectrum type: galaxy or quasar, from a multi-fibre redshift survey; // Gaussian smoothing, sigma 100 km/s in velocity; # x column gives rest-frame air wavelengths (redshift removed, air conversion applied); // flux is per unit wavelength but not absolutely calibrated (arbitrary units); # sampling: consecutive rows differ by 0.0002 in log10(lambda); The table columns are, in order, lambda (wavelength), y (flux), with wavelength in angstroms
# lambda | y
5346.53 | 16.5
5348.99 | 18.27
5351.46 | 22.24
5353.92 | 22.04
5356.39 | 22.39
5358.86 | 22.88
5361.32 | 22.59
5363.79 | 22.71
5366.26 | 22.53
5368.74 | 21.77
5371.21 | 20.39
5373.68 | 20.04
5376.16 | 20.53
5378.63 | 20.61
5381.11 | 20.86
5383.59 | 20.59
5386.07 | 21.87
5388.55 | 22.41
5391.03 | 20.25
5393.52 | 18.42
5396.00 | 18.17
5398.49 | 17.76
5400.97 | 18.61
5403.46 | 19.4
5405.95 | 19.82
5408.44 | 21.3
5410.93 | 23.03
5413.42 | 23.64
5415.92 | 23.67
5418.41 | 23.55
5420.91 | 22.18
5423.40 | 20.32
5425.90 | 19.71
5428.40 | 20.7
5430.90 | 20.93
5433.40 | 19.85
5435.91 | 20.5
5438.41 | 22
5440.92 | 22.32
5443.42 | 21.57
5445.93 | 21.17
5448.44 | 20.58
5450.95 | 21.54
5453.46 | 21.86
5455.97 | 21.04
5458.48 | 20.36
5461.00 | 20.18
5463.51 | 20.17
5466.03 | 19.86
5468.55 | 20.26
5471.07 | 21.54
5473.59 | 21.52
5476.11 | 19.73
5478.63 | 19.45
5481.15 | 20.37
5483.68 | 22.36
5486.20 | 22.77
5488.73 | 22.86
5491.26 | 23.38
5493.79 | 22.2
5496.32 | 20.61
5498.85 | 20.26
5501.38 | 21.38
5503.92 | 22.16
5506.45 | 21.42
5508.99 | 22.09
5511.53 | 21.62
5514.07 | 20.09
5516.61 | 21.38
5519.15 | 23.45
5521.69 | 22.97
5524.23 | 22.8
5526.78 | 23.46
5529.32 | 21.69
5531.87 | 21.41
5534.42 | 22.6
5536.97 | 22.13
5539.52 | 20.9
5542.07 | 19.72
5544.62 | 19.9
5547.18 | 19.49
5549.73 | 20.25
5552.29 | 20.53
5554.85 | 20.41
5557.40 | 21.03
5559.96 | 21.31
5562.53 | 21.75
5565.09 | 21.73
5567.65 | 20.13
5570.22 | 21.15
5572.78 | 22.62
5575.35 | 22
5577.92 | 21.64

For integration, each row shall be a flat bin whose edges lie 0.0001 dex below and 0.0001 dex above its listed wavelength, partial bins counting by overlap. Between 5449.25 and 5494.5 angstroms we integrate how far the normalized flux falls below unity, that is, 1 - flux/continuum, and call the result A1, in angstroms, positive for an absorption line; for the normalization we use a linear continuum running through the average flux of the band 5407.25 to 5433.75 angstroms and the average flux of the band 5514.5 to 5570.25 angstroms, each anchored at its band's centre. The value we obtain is 0.9 angstroms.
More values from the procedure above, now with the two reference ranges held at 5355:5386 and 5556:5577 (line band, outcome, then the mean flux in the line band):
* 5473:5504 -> 0.1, 21.4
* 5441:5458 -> 0.1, 21.3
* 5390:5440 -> 1.8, 20.7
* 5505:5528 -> -0.7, 22.1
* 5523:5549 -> 0.1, 21.4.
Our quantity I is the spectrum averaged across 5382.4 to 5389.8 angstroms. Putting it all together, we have 21.6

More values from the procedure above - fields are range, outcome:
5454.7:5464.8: 20.4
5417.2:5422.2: 22.8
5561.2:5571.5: 21.2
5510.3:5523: 21.9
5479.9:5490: 22.1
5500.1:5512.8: 21.7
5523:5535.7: 22.4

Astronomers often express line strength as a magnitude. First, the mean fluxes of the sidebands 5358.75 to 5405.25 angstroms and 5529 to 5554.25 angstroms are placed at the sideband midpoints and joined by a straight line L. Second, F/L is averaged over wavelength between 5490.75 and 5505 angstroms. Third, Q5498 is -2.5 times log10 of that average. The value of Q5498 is -0.04 mag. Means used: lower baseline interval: 20.6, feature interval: 21.6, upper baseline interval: 20.8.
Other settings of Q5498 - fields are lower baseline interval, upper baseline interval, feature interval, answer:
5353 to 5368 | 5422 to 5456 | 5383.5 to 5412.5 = 0.084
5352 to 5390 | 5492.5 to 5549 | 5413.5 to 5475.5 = 0.020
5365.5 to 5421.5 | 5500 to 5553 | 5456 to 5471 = 0.046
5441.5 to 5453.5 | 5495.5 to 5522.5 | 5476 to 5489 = 0.010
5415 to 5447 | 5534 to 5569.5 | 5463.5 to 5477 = 0.034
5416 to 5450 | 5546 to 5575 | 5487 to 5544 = -0.038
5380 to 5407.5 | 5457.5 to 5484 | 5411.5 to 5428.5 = -0.105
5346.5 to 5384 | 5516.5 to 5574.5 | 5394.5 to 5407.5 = 0.133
